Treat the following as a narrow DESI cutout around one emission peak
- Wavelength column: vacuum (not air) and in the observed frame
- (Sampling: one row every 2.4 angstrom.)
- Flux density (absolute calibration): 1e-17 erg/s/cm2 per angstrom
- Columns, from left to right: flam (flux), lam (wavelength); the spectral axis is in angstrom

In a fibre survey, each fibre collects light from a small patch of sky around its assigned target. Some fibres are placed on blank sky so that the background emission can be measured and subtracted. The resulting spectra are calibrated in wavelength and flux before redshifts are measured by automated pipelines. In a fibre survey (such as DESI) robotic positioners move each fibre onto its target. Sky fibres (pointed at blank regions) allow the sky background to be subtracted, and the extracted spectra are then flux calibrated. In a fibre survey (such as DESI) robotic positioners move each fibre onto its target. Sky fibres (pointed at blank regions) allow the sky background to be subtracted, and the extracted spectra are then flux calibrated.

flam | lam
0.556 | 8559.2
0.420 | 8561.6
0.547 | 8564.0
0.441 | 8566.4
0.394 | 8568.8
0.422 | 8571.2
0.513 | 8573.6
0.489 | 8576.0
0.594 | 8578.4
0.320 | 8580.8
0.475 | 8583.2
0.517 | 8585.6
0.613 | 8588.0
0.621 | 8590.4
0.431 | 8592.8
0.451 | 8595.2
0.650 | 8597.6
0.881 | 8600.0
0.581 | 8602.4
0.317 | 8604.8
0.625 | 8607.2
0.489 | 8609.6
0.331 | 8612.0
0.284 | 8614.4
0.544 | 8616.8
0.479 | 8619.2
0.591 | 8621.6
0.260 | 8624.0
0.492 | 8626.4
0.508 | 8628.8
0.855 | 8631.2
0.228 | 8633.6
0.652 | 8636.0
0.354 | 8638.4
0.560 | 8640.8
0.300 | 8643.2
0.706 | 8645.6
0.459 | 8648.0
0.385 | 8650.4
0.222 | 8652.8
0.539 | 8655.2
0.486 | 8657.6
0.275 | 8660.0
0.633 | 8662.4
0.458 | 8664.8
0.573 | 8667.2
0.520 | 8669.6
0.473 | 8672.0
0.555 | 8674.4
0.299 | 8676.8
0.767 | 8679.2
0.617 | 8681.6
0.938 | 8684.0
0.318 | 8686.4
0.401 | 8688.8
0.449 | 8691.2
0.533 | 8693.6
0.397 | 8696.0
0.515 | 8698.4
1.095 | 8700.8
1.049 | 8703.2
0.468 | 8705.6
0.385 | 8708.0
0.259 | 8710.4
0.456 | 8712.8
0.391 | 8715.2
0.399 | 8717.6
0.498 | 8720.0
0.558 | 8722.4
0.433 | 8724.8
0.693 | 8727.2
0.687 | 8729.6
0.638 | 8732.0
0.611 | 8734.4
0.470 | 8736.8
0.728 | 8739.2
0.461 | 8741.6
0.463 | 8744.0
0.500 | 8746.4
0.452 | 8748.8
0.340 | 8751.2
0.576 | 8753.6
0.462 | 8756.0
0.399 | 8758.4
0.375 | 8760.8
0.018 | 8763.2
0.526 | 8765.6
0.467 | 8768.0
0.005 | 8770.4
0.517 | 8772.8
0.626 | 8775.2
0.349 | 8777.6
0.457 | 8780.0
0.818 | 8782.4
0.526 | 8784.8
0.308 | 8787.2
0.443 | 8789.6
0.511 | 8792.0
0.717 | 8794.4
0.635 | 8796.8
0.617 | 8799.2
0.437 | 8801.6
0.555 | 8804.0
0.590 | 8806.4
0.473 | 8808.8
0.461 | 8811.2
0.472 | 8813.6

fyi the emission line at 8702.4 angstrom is H-alpha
